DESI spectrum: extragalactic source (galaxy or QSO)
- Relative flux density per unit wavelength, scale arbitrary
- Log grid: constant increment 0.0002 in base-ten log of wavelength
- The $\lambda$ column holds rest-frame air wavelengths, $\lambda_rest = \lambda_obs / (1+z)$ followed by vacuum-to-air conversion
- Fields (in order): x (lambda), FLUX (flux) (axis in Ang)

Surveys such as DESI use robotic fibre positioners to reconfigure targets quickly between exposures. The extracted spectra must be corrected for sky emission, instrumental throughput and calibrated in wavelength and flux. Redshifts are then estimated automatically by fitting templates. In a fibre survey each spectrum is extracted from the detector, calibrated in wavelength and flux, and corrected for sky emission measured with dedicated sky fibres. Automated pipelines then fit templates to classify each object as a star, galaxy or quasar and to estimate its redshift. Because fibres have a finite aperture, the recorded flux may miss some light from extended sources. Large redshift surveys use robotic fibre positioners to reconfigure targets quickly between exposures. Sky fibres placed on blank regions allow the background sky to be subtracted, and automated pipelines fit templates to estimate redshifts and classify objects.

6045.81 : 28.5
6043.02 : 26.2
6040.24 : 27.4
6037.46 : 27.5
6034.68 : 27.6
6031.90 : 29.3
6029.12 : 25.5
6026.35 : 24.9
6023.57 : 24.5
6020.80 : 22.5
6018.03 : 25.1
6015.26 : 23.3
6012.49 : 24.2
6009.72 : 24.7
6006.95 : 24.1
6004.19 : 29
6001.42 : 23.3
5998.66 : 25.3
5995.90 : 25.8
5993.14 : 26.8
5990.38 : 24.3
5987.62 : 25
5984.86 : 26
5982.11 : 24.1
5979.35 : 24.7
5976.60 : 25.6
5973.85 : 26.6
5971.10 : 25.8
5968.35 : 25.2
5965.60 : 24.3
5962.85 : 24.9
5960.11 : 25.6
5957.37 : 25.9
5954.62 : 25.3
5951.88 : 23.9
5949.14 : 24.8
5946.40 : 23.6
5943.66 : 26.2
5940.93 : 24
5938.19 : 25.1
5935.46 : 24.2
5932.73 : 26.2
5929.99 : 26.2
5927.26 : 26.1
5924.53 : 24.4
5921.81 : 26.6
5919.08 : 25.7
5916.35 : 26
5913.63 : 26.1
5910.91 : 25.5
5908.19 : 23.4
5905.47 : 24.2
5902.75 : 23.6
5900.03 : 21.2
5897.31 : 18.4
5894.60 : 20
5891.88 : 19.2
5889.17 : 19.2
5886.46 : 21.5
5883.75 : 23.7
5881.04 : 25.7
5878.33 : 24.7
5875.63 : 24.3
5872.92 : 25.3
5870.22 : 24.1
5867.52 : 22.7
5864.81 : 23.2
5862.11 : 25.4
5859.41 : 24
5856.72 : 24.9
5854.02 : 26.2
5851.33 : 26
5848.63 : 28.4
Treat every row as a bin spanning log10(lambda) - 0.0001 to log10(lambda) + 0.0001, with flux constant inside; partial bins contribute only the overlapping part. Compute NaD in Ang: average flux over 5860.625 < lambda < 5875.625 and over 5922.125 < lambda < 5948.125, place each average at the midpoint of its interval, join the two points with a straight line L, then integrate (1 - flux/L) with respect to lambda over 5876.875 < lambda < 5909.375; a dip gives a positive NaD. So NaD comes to 3.25 Ang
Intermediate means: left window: 24.1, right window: 25.2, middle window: 22.1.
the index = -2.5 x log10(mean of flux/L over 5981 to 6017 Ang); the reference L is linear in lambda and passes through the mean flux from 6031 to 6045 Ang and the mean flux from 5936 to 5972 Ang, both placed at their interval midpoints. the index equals 0.05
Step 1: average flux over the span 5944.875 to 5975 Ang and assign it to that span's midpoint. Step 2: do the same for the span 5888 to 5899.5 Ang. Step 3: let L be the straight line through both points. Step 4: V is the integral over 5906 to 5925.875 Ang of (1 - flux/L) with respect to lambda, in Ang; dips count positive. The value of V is -3.8 Ang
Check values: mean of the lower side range 19.3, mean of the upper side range 25.1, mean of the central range 25.3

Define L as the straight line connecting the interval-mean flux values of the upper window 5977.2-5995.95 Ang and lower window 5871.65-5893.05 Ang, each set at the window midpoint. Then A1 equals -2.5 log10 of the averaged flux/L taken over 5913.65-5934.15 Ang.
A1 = -0.09 mag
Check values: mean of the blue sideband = 23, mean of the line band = 25.9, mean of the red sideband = 25.2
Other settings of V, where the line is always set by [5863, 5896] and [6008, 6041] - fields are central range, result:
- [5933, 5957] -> -0.73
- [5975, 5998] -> -0.47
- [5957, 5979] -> -0.88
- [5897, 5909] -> 0.43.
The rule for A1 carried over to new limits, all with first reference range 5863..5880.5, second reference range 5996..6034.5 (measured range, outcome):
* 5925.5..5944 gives -0.033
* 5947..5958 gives -0.003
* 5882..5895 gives 0.162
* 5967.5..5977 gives -0.043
